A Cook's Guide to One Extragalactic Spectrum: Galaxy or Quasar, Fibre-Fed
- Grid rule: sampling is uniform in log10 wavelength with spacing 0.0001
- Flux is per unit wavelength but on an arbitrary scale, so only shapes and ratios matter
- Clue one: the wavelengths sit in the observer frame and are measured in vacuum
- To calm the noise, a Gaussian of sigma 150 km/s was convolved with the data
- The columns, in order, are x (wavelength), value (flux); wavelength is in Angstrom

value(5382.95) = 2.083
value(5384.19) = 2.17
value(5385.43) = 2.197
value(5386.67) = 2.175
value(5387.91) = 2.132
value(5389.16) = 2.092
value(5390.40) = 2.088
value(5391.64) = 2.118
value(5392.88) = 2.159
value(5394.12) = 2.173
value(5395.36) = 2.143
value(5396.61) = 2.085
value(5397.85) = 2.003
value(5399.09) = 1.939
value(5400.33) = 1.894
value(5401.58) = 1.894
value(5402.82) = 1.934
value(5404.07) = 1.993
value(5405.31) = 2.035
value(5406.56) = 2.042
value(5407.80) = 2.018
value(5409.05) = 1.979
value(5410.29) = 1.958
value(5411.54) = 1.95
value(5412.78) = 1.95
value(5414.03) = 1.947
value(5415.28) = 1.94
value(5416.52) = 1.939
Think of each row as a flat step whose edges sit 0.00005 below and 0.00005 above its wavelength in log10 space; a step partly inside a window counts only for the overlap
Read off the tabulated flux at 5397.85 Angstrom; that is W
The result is 2.003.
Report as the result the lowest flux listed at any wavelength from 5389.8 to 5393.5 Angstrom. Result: 2.088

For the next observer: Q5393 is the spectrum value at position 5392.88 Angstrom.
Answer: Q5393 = 2.159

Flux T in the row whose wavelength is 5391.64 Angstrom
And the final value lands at 2.118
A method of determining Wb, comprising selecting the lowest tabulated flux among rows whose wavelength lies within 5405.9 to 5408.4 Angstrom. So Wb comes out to 2.018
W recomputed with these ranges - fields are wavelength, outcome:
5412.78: 1.95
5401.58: 1.894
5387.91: 2.132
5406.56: 2.042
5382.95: 2.083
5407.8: 2.018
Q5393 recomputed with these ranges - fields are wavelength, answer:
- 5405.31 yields 2.035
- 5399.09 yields 1.939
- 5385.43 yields 2.197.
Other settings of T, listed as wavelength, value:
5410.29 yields 1.958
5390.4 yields 2.088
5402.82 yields 1.934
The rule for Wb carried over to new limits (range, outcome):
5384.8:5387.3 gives 2.175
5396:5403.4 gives 1.894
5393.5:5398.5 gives 2.003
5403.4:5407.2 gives 1.993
